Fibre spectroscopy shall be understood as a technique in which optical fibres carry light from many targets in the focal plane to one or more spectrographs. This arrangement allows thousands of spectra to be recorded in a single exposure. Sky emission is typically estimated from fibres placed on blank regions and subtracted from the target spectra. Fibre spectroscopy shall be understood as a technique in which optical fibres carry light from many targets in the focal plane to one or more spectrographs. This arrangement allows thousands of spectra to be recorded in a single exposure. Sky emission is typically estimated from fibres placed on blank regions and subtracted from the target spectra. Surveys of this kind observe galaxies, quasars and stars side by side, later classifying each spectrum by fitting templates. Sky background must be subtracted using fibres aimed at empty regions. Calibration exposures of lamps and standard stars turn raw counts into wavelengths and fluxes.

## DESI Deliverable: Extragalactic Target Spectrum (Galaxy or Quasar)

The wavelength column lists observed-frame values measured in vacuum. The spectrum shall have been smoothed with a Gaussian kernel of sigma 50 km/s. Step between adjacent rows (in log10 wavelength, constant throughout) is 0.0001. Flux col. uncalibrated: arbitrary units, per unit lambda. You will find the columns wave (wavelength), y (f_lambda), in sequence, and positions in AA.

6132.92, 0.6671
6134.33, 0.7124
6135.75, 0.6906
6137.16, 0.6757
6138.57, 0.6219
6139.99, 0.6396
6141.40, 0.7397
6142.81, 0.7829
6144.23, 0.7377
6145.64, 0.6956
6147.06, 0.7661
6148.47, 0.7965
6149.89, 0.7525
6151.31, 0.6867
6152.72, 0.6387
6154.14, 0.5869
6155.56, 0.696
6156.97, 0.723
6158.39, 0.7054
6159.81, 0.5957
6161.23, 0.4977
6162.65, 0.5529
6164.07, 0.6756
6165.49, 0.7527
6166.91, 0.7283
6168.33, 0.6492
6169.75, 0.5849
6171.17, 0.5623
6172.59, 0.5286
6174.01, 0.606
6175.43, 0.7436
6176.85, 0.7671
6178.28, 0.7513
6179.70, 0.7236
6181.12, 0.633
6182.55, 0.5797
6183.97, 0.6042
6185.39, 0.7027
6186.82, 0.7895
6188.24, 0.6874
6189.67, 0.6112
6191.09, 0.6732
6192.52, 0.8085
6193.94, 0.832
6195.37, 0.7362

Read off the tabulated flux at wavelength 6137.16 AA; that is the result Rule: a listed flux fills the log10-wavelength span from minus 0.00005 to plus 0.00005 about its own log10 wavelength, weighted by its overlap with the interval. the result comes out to 0.6757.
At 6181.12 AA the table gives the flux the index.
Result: 0.633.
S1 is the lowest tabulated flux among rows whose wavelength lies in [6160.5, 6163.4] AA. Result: 0.4977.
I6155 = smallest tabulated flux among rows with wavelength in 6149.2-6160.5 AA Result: 0.5869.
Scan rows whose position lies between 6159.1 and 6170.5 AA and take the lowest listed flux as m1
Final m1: 0.4977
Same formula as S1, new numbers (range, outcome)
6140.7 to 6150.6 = 0.6956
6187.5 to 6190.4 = 0.6112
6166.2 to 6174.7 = 0.5286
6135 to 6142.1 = 0.6219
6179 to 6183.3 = 0.5797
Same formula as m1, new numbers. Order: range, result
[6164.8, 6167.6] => 0.7283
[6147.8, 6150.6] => 0.7525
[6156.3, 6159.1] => 0.7054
